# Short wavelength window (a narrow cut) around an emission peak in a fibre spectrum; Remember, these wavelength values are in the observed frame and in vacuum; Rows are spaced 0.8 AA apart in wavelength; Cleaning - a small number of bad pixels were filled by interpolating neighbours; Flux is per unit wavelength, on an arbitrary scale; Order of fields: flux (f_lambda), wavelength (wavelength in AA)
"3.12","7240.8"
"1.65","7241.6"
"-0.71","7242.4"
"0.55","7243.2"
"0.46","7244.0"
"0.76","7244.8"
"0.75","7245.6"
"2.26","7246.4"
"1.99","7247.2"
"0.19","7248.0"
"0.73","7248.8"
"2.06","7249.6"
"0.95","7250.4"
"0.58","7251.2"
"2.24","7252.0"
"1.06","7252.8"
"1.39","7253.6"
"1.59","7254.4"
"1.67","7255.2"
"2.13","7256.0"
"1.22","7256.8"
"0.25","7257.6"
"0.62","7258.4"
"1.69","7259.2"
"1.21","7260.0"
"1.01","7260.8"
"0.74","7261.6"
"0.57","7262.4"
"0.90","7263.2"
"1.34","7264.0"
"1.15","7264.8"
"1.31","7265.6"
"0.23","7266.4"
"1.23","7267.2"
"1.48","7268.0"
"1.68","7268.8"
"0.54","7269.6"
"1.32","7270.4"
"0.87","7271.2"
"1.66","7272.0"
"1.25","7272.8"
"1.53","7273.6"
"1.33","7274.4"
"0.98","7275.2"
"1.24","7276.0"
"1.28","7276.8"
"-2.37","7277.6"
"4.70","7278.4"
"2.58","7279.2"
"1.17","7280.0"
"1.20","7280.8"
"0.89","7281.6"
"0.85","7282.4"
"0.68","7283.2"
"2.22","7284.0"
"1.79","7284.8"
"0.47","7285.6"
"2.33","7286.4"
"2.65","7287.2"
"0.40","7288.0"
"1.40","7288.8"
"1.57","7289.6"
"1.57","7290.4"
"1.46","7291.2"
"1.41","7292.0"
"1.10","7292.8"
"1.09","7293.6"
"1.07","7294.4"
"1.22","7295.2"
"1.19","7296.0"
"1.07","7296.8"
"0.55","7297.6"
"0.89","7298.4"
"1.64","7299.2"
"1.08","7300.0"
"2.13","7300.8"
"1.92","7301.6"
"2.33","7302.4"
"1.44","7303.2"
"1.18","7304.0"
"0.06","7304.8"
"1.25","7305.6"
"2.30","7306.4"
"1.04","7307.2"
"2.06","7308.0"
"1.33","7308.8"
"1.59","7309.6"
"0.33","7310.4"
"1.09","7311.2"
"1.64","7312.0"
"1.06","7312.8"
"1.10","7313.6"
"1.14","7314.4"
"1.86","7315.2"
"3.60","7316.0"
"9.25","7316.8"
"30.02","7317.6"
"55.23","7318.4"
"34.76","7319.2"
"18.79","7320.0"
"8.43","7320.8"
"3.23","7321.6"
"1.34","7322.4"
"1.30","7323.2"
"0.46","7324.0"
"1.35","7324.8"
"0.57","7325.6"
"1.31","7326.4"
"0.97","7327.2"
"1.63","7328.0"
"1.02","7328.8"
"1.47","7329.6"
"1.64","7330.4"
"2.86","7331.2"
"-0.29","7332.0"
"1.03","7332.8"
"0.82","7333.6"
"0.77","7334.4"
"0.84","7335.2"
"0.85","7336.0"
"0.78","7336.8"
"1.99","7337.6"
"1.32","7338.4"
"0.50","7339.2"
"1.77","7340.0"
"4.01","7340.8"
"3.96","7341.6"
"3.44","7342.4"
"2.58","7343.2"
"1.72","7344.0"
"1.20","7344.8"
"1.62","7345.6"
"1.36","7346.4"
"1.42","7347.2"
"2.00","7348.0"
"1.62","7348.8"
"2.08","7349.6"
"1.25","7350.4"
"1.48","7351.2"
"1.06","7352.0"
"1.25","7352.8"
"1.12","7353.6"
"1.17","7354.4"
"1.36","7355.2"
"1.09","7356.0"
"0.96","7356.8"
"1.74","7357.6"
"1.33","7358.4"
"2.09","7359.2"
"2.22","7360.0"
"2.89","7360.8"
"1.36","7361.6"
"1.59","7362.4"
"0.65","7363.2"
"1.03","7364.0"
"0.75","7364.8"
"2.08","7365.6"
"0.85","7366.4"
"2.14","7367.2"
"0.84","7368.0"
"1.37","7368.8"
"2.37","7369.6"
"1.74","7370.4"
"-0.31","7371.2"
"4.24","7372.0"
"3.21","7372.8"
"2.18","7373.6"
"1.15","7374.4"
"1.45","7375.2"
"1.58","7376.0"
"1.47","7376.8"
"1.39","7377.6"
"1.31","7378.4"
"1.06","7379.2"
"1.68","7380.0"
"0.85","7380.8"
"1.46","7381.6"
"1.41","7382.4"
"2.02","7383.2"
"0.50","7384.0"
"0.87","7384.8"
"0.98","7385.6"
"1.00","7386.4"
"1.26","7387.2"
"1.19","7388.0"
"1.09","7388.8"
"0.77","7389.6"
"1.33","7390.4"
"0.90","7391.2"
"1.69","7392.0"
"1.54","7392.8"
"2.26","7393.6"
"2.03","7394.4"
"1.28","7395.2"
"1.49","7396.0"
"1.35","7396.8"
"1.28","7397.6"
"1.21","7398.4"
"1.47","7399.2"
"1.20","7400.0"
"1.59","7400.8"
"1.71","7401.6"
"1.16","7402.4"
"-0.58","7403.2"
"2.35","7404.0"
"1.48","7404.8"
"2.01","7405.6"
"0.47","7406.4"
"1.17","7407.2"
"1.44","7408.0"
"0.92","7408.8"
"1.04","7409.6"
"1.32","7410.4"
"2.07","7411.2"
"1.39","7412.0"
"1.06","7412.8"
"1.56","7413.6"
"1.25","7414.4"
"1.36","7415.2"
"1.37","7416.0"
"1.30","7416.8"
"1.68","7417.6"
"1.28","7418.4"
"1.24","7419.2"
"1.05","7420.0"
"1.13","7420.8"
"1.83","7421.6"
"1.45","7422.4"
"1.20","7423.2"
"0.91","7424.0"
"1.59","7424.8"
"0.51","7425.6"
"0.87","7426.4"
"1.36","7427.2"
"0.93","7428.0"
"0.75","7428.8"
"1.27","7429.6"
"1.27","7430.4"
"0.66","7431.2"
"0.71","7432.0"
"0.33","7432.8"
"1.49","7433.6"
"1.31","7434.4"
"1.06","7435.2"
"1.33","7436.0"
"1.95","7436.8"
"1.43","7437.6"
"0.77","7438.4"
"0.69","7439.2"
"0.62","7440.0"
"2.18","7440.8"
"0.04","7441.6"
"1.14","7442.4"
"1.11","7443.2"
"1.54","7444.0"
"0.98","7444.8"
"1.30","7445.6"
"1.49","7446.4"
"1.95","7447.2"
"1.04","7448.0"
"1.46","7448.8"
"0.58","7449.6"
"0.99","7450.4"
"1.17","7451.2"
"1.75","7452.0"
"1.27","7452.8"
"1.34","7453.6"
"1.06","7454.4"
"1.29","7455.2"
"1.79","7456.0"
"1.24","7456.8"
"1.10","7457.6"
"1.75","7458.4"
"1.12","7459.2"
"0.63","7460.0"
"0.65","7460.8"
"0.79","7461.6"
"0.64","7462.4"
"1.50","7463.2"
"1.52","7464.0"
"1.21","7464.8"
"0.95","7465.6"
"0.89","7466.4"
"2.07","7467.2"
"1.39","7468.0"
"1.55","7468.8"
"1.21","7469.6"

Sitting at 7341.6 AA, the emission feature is [N II] 6583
